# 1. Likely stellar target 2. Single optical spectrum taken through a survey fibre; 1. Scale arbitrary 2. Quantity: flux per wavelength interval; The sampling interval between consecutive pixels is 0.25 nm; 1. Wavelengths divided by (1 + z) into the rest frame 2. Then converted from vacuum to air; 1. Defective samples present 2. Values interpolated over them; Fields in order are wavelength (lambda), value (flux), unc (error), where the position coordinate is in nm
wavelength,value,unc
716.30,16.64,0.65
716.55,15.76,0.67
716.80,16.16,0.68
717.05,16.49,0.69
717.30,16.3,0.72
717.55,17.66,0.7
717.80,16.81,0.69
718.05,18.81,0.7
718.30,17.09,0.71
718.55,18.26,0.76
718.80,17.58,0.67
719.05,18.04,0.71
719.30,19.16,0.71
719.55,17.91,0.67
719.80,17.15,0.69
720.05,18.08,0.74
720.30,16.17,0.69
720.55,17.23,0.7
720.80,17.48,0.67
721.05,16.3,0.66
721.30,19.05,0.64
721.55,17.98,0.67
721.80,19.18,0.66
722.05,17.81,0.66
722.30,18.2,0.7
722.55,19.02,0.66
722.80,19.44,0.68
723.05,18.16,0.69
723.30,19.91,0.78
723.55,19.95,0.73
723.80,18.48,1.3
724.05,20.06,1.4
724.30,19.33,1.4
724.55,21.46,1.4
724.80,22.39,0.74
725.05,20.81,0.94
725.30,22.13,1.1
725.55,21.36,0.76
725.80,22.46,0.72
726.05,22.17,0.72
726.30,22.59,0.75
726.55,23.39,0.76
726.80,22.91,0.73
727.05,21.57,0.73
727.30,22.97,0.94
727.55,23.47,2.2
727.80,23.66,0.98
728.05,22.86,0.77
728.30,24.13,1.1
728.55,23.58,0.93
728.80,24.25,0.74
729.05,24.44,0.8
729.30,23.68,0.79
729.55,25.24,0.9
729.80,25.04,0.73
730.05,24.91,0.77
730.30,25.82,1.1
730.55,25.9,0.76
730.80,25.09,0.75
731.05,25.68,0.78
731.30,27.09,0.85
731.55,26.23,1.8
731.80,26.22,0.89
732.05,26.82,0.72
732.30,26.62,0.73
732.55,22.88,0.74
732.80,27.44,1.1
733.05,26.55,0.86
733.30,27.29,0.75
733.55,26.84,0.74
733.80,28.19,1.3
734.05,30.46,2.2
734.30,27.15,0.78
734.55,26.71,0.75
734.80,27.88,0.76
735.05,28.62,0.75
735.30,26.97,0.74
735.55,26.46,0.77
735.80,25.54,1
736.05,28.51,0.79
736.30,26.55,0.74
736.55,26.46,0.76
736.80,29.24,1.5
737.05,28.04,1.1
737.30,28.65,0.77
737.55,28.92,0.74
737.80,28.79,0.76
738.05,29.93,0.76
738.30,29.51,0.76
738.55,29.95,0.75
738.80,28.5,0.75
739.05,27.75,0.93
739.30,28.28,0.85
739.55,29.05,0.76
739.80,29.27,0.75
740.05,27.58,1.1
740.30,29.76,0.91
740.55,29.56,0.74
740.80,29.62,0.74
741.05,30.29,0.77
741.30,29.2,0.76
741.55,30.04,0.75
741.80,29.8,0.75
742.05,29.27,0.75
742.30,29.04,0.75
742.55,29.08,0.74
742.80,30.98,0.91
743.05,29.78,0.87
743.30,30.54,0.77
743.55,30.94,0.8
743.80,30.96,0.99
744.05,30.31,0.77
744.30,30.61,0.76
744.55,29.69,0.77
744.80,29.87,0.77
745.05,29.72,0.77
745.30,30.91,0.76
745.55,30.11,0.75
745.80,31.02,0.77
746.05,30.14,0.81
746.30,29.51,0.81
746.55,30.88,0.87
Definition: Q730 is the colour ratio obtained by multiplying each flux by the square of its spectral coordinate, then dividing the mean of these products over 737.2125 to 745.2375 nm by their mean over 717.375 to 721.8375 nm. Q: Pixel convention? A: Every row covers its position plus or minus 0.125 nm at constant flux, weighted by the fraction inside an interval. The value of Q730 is 1.77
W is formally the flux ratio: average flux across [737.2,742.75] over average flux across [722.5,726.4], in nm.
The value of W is 1.4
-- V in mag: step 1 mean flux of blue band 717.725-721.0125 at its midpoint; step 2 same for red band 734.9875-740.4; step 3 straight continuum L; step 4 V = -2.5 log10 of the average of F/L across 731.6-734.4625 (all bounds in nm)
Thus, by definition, -0.056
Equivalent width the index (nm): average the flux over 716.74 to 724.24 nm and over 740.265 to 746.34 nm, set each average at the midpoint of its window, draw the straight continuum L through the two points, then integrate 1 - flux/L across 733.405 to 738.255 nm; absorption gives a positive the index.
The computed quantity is -0.34 nm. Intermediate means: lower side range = 18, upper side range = 30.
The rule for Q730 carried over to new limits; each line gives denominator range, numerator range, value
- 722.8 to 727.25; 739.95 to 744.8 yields 1.48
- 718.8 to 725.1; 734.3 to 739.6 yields 1.56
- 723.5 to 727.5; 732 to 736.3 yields 1.29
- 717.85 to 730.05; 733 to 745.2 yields 1.47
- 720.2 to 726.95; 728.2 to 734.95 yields 1.34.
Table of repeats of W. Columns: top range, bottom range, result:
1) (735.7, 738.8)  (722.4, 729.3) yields 1.30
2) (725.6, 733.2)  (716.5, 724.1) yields 1.37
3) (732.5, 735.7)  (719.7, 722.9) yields 1.52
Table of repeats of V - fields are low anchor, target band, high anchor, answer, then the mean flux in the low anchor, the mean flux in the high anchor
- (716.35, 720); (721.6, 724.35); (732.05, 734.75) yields 0.08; 17.4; 27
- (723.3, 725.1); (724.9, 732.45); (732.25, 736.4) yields -0.04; 20.3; 27.1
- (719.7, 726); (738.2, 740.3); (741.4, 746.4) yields -0.04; 19.2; 30.1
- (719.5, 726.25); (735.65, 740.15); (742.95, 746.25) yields -0.06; 19.3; 30.3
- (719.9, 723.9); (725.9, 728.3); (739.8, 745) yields -0.08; 18.3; 29.8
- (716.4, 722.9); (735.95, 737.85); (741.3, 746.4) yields -0.06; 17.6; 30.1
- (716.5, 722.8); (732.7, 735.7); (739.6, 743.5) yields -0.08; 17.6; 29.6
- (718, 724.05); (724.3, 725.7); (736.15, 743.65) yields -0.05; 18.2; 29.1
